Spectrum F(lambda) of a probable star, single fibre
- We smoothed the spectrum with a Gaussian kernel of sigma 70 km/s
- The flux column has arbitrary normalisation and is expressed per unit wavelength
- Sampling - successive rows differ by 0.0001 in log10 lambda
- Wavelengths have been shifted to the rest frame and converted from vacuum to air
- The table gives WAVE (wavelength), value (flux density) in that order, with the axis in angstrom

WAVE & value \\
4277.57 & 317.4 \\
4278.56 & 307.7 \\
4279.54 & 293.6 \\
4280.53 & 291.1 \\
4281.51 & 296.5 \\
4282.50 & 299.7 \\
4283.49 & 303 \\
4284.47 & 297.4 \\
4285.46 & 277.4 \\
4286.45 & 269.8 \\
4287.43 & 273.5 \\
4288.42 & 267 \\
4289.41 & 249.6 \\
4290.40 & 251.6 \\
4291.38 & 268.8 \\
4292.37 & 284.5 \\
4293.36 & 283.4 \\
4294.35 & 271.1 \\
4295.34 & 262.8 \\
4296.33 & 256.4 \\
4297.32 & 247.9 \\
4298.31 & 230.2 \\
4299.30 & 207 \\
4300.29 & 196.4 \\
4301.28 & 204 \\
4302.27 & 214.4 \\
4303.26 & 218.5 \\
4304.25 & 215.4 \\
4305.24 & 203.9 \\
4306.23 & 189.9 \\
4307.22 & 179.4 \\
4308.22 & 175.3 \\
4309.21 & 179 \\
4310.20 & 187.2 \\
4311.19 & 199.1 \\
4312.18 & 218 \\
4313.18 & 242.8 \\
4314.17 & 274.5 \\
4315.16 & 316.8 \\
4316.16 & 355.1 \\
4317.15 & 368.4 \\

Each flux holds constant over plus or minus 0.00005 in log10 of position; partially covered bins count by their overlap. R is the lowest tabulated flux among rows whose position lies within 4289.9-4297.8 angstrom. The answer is 247.9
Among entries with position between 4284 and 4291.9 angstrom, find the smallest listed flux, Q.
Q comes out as 249.6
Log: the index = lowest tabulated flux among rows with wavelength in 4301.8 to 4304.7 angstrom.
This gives 214.4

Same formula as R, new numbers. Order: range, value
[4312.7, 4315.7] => 242.8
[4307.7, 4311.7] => 175.3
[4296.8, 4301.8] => 196.4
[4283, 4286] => 277.4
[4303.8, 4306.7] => 189.9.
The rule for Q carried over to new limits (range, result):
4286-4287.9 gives 269.8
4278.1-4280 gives 293.6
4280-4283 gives 291.1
